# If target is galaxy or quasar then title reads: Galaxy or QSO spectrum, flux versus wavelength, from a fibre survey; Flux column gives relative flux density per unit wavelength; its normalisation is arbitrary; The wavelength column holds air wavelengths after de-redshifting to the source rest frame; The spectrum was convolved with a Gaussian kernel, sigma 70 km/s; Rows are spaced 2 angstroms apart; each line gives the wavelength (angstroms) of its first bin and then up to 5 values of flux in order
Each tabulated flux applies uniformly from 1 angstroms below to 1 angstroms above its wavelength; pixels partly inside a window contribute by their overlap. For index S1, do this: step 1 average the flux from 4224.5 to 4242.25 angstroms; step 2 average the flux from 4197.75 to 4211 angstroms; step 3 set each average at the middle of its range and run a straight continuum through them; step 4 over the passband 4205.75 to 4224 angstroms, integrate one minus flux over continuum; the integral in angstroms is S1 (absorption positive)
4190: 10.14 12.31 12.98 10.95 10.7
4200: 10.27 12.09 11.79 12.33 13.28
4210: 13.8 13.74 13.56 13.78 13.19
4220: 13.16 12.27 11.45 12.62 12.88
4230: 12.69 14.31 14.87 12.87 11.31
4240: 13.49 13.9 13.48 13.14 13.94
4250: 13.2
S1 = -1.0 angstroms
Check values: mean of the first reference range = 12.1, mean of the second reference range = 13.1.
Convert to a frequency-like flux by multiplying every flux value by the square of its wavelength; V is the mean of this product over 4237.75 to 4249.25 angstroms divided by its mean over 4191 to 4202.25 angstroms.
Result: 1.2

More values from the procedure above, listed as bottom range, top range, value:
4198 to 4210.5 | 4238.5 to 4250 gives 1.14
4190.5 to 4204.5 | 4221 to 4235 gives 1.15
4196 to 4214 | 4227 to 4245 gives 1.10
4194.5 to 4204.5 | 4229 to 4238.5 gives 1.21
